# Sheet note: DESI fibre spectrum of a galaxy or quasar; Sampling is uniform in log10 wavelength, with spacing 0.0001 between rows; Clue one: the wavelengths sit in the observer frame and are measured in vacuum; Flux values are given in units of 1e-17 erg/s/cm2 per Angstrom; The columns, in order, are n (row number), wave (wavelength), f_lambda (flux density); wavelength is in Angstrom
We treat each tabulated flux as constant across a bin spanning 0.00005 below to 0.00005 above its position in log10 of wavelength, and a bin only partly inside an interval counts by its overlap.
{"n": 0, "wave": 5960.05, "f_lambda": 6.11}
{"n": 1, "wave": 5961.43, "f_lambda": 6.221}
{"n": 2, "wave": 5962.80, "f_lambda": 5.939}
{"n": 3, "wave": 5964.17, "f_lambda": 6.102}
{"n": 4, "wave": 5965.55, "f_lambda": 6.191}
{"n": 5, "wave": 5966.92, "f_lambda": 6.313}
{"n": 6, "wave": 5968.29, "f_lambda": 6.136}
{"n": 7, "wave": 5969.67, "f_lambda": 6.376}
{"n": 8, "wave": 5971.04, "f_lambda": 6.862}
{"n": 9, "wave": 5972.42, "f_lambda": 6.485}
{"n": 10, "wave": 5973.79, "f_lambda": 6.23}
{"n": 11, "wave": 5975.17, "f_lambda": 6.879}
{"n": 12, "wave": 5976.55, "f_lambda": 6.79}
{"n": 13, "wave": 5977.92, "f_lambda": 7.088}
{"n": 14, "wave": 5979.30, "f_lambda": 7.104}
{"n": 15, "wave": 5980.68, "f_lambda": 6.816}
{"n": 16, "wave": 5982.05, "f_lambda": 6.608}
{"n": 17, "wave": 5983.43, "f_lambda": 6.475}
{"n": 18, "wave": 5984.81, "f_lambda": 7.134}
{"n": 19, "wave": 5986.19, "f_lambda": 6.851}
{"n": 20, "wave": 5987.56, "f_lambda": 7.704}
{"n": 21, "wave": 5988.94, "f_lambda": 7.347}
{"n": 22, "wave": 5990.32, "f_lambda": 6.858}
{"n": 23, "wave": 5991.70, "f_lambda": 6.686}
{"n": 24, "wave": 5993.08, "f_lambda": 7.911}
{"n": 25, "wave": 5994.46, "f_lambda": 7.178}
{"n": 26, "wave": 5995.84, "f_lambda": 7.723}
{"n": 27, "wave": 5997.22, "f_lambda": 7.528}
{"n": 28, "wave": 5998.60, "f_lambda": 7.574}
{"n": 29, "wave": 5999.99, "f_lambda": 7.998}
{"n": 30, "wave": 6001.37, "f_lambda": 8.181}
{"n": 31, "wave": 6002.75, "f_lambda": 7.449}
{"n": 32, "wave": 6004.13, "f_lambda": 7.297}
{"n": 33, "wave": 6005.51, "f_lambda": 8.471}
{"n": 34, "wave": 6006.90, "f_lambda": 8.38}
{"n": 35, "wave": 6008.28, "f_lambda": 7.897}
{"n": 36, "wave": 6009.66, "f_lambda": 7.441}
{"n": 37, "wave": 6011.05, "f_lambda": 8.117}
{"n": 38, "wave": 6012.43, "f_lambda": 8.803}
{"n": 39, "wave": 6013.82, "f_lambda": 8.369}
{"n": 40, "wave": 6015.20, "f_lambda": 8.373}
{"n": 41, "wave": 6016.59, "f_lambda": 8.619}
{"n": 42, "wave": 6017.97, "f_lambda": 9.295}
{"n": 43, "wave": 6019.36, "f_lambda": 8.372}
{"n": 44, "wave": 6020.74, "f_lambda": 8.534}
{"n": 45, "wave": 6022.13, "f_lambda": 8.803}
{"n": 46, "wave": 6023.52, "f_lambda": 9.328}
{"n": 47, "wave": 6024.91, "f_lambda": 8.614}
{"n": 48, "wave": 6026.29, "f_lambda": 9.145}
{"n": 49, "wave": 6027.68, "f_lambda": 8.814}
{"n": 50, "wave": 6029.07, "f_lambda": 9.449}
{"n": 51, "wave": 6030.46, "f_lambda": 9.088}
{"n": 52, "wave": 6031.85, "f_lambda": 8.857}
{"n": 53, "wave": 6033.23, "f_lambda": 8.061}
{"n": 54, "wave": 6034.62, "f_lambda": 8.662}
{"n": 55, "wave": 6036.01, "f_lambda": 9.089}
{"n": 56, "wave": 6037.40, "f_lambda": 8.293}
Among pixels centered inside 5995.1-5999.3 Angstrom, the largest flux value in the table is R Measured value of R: 7.723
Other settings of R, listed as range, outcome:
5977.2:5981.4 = 7.104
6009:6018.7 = 9.295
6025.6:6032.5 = 9.449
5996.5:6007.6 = 8.471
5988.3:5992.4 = 7.347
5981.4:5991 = 7.704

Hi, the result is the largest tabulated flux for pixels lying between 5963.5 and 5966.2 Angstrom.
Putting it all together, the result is 6.191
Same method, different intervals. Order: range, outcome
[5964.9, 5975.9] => 6.879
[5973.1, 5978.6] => 7.088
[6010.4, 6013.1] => 8.803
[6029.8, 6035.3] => 9.088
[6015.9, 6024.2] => 9.328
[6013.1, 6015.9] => 8.373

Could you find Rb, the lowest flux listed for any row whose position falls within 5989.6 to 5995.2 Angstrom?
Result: 6.686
